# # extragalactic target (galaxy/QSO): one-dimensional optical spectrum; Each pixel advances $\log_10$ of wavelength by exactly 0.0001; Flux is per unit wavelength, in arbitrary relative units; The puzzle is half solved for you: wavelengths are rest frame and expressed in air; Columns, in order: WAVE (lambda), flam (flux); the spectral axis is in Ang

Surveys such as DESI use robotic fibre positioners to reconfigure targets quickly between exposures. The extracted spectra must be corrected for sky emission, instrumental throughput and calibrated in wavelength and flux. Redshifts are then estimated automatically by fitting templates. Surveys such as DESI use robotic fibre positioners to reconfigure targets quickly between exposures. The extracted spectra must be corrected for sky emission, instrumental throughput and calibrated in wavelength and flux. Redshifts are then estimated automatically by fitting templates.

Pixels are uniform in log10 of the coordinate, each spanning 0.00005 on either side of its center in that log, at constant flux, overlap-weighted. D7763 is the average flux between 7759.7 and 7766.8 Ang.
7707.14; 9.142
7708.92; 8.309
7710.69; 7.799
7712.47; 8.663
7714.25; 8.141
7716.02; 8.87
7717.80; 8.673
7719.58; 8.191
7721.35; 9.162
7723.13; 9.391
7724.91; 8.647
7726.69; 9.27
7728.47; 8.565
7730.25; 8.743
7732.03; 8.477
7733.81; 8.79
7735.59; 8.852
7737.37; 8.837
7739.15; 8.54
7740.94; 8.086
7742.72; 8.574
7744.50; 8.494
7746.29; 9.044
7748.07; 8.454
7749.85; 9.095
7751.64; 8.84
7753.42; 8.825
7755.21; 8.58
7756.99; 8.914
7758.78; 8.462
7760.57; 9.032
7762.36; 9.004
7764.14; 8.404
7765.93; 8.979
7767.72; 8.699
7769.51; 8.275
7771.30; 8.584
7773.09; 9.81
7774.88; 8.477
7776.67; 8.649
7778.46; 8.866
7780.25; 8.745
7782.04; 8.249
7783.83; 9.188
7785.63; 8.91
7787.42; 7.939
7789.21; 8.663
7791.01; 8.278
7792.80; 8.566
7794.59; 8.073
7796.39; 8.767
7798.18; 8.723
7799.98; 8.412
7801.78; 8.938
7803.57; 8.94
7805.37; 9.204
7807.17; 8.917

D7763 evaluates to 8.86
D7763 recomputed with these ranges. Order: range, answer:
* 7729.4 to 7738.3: 8.74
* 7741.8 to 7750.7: 8.74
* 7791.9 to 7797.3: 8.48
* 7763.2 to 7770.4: 8.6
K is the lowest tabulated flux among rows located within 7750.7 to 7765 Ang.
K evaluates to 8.404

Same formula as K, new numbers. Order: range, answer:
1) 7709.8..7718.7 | 7.799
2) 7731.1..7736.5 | 8.477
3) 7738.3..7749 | 8.086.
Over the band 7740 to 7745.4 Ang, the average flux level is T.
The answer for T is 8.37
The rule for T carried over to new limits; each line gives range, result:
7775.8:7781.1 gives 8.76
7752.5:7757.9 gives 8.78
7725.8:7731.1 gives 8.86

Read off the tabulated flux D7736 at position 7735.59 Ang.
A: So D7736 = 8.852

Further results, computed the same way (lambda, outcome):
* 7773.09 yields 9.81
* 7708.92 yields 8.309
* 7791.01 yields 8.278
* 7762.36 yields 9.004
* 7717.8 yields 8.673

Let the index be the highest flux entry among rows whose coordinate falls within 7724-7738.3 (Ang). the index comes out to 9.27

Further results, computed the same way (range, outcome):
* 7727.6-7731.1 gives 8.743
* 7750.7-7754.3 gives 8.84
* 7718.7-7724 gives 9.391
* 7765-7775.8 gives 9.81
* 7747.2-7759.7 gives 9.095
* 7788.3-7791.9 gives 8.663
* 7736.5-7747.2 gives 9.044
